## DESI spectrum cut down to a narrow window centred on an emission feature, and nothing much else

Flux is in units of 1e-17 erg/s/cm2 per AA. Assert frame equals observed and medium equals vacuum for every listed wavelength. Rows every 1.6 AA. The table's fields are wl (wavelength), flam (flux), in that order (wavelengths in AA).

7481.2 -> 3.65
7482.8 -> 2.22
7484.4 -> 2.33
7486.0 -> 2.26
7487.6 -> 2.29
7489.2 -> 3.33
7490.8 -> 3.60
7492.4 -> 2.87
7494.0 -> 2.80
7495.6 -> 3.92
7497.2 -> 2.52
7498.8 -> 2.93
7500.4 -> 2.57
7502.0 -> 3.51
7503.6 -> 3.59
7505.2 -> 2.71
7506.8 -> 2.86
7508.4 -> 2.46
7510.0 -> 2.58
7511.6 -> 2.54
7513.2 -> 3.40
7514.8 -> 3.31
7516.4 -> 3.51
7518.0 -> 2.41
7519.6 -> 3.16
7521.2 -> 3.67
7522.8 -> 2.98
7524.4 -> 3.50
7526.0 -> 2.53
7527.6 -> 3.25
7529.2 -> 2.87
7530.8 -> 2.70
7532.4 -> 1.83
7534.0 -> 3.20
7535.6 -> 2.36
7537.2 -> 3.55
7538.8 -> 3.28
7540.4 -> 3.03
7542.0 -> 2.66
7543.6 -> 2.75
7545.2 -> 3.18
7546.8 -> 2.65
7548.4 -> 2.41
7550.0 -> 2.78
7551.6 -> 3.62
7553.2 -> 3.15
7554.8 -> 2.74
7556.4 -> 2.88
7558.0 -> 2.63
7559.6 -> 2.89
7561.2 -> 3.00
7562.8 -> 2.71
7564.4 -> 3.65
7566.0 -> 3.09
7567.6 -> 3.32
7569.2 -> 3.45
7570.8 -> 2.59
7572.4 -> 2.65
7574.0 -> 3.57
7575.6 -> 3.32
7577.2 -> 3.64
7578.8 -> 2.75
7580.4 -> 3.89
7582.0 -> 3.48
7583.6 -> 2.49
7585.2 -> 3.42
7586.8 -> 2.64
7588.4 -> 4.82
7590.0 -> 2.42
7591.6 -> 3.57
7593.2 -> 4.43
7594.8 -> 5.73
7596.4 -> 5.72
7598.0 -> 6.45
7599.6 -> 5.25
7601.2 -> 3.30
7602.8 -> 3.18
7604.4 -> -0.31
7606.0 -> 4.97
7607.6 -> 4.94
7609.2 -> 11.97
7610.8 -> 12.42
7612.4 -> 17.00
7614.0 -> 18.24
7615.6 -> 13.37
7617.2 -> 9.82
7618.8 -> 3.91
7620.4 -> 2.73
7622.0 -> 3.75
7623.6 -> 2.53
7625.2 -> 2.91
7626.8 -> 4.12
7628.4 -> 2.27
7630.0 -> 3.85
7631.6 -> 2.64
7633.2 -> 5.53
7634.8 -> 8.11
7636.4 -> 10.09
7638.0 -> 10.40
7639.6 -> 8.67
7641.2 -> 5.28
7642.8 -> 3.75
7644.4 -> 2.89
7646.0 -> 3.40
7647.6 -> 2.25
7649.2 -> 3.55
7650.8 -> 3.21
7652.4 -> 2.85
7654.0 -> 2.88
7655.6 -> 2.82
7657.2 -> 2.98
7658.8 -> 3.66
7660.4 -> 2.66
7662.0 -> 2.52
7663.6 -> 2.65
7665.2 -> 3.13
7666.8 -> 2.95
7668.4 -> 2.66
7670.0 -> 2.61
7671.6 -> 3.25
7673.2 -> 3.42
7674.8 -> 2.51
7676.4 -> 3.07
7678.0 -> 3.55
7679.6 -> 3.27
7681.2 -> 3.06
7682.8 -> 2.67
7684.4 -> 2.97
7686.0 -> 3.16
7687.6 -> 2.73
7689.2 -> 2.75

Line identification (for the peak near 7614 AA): H-alpha 6563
